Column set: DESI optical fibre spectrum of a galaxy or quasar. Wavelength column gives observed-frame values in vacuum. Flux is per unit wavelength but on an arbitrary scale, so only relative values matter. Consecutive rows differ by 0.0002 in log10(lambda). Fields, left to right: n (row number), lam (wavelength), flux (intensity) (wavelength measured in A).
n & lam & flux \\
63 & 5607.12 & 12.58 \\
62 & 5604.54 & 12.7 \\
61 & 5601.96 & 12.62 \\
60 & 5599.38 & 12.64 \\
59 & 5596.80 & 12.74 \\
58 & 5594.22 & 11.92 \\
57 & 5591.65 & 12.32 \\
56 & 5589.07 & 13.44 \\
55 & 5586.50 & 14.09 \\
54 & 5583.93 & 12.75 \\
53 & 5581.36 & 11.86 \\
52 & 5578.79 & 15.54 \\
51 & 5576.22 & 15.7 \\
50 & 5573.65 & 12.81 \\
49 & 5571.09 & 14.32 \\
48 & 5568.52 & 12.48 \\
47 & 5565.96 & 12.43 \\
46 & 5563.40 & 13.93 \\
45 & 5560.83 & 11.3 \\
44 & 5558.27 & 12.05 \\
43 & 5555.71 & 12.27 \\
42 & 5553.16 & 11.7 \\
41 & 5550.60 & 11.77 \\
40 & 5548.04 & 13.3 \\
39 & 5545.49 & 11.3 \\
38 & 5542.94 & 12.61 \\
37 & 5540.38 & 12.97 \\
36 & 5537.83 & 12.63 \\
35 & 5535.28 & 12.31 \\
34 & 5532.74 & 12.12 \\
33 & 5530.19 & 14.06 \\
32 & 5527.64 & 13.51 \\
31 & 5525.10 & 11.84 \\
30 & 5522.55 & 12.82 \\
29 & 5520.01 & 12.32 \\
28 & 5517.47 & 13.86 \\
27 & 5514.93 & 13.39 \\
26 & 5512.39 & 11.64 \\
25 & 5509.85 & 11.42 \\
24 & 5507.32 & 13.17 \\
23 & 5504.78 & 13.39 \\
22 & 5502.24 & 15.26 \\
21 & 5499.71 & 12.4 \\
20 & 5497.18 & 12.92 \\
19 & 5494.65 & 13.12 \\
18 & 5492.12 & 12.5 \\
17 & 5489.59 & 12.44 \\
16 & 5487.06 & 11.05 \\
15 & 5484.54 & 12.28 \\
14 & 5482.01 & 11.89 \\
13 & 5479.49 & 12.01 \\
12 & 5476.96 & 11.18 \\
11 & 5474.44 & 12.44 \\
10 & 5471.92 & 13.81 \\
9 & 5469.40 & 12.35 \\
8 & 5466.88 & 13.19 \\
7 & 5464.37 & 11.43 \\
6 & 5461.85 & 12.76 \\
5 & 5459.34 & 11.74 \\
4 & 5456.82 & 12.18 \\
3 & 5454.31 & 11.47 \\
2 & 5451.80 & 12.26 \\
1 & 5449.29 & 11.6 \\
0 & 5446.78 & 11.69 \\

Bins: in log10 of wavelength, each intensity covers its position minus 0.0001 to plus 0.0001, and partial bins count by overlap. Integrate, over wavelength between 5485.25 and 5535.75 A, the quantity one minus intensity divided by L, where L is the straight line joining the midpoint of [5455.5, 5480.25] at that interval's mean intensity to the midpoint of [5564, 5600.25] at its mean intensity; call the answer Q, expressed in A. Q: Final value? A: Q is -0.5 A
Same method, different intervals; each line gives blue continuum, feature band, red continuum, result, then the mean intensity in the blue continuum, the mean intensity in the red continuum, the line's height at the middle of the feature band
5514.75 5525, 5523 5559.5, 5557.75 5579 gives 1.76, 12.9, 13.3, 13.1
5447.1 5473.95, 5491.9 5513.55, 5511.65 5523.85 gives -0.34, 12.3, 12.9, 12.7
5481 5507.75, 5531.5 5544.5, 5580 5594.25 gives 0.29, 12.8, 12.8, 12.8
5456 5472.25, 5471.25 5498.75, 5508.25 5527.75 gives 0.39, 12.4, 12.6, 12.5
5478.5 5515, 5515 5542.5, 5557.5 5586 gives -0.01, 12.6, 13.2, 12.9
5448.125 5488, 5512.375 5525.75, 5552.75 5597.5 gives -0.25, 12.1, 13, 12.5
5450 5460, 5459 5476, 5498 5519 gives -0.53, 11.9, 13.1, 12.2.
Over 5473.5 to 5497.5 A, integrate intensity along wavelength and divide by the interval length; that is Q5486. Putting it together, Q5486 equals 12.1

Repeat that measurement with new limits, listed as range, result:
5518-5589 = 12.9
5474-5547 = 12.6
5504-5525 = 12.7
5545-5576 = 12.6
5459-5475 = 12.6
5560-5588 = 13.4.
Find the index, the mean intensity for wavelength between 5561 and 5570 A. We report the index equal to 12.8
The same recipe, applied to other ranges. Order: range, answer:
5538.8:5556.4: 12.3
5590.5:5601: 12.4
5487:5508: 13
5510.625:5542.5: 12.8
